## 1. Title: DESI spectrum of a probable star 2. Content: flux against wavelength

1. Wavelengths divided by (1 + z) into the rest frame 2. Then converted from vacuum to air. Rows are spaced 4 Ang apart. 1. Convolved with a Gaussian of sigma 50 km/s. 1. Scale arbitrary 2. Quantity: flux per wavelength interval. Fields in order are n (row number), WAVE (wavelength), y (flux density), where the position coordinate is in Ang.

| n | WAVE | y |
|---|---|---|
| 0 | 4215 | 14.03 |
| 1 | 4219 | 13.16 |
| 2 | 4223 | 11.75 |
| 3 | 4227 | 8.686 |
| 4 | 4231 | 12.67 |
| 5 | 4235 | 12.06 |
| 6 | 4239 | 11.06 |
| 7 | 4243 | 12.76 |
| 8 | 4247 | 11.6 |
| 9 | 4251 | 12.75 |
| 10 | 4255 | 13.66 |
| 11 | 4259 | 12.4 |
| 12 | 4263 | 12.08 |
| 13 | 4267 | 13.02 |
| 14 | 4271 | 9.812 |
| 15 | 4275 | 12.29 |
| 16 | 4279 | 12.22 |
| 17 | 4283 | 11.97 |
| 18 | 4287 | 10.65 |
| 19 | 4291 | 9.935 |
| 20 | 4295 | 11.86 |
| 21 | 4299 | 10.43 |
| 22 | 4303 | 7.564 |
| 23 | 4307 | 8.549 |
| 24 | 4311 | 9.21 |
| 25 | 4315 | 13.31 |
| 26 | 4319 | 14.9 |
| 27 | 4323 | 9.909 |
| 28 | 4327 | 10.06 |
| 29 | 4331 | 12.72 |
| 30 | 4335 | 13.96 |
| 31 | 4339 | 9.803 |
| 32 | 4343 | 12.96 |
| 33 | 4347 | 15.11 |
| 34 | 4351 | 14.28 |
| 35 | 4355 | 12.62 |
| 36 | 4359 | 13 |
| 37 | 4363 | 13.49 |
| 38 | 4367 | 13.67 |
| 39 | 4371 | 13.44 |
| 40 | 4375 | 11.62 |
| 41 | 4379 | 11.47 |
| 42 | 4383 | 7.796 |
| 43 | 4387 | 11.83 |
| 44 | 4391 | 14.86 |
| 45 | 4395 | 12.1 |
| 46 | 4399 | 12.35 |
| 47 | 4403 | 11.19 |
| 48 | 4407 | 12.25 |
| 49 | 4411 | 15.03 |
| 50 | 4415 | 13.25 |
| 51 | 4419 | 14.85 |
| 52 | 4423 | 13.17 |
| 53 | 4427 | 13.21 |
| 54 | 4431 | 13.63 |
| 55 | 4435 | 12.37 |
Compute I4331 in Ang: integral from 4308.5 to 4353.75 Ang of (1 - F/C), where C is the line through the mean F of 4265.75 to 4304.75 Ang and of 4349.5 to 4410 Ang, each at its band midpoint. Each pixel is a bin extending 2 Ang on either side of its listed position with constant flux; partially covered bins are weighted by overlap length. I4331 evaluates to -2.6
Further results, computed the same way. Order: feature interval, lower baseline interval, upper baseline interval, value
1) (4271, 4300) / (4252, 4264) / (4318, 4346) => 2.9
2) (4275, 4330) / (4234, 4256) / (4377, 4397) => 5.0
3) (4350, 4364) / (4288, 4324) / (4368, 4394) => -2.1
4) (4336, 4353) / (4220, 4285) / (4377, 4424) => -1.1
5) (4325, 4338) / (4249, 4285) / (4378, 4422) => 0.3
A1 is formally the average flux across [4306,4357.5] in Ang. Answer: 12.2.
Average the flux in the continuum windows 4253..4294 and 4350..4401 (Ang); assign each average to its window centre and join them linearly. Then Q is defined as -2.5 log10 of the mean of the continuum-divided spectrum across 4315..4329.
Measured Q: 0.02 mag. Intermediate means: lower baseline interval 11.8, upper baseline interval 12.5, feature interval 11.9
